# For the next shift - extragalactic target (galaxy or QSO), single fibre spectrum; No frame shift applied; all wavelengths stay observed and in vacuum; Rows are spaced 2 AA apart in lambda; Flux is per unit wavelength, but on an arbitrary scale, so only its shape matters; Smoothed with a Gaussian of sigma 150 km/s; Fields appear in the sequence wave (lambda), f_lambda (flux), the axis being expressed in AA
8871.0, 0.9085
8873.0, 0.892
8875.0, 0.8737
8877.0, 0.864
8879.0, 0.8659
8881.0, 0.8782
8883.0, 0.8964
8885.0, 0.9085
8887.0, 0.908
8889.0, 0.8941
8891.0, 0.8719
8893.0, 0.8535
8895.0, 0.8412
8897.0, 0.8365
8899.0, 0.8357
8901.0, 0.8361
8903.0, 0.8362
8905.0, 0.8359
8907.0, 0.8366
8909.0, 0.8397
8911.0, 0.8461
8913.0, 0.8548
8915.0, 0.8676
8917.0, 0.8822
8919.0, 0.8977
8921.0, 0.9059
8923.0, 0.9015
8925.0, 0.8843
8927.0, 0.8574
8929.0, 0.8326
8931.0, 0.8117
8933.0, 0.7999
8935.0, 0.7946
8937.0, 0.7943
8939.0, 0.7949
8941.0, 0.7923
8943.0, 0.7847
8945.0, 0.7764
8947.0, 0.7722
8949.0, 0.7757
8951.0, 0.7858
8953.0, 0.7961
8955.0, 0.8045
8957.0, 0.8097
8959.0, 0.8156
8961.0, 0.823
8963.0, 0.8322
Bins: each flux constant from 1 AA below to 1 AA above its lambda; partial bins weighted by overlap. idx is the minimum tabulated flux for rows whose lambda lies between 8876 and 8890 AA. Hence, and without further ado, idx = 0.864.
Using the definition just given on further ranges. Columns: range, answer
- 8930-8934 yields 0.7999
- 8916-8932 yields 0.8117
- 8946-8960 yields 0.7722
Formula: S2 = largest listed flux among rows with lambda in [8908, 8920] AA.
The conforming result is 0.8977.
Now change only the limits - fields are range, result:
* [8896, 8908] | 0.8366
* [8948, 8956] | 0.8045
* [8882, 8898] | 0.9085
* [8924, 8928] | 0.8843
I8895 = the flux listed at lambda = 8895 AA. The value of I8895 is 0.8412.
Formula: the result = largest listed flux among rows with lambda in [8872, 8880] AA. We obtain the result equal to 0.892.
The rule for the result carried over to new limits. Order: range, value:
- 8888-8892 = 0.8941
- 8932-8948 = 0.7999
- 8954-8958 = 0.8097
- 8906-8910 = 0.8397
